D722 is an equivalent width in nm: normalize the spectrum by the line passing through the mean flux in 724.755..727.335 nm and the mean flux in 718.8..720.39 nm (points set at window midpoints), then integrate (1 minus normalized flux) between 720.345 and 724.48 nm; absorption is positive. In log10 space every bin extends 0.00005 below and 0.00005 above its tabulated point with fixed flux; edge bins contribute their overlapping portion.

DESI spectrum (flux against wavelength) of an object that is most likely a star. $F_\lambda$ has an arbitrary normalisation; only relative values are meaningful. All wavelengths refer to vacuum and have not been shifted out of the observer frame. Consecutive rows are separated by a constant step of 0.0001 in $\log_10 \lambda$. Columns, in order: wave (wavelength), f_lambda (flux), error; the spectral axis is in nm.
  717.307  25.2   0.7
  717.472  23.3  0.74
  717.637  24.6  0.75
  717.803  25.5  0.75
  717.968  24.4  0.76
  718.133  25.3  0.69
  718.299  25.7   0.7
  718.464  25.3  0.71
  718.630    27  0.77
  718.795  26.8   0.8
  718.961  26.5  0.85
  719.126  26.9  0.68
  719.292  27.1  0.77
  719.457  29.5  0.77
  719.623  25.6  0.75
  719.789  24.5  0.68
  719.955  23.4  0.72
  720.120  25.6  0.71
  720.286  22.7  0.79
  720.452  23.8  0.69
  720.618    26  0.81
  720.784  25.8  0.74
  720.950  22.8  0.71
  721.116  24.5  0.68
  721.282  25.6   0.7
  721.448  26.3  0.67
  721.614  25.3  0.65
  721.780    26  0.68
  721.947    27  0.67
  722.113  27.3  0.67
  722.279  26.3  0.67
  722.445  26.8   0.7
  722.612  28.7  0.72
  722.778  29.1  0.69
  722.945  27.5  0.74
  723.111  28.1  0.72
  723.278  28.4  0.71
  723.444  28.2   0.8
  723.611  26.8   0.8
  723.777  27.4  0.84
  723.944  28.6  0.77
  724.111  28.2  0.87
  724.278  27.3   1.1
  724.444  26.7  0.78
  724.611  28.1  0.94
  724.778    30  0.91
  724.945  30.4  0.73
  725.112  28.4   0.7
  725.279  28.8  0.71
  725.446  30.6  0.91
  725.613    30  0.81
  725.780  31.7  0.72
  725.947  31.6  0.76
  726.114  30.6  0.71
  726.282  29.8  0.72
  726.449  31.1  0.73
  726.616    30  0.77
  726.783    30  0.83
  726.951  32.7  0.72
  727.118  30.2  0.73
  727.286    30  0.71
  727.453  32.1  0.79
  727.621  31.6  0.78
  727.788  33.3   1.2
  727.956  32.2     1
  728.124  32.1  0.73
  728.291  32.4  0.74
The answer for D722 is 0.16 nm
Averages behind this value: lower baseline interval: 25.8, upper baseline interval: 30.4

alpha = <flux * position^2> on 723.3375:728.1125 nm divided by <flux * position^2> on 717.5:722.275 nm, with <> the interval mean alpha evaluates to 1.19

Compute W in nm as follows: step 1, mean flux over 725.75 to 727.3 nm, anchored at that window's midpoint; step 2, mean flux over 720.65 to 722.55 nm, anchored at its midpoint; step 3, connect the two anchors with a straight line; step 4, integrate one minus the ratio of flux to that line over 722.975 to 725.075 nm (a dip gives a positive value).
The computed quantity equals 0.01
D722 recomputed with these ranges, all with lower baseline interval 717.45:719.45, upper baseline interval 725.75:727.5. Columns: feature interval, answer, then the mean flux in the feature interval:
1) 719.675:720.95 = 0.12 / 24.5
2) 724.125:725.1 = 0.04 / 28.5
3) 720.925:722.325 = 0.10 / 25.8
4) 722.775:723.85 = 0.04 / 27.9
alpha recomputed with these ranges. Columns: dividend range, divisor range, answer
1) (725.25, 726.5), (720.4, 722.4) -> 1.21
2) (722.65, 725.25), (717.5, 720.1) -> 1.11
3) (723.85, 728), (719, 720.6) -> 1.20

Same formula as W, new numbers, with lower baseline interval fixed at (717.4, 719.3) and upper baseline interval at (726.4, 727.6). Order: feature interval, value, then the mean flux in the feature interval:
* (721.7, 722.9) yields 0.03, 27.3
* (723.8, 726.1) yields 0.03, 29.3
